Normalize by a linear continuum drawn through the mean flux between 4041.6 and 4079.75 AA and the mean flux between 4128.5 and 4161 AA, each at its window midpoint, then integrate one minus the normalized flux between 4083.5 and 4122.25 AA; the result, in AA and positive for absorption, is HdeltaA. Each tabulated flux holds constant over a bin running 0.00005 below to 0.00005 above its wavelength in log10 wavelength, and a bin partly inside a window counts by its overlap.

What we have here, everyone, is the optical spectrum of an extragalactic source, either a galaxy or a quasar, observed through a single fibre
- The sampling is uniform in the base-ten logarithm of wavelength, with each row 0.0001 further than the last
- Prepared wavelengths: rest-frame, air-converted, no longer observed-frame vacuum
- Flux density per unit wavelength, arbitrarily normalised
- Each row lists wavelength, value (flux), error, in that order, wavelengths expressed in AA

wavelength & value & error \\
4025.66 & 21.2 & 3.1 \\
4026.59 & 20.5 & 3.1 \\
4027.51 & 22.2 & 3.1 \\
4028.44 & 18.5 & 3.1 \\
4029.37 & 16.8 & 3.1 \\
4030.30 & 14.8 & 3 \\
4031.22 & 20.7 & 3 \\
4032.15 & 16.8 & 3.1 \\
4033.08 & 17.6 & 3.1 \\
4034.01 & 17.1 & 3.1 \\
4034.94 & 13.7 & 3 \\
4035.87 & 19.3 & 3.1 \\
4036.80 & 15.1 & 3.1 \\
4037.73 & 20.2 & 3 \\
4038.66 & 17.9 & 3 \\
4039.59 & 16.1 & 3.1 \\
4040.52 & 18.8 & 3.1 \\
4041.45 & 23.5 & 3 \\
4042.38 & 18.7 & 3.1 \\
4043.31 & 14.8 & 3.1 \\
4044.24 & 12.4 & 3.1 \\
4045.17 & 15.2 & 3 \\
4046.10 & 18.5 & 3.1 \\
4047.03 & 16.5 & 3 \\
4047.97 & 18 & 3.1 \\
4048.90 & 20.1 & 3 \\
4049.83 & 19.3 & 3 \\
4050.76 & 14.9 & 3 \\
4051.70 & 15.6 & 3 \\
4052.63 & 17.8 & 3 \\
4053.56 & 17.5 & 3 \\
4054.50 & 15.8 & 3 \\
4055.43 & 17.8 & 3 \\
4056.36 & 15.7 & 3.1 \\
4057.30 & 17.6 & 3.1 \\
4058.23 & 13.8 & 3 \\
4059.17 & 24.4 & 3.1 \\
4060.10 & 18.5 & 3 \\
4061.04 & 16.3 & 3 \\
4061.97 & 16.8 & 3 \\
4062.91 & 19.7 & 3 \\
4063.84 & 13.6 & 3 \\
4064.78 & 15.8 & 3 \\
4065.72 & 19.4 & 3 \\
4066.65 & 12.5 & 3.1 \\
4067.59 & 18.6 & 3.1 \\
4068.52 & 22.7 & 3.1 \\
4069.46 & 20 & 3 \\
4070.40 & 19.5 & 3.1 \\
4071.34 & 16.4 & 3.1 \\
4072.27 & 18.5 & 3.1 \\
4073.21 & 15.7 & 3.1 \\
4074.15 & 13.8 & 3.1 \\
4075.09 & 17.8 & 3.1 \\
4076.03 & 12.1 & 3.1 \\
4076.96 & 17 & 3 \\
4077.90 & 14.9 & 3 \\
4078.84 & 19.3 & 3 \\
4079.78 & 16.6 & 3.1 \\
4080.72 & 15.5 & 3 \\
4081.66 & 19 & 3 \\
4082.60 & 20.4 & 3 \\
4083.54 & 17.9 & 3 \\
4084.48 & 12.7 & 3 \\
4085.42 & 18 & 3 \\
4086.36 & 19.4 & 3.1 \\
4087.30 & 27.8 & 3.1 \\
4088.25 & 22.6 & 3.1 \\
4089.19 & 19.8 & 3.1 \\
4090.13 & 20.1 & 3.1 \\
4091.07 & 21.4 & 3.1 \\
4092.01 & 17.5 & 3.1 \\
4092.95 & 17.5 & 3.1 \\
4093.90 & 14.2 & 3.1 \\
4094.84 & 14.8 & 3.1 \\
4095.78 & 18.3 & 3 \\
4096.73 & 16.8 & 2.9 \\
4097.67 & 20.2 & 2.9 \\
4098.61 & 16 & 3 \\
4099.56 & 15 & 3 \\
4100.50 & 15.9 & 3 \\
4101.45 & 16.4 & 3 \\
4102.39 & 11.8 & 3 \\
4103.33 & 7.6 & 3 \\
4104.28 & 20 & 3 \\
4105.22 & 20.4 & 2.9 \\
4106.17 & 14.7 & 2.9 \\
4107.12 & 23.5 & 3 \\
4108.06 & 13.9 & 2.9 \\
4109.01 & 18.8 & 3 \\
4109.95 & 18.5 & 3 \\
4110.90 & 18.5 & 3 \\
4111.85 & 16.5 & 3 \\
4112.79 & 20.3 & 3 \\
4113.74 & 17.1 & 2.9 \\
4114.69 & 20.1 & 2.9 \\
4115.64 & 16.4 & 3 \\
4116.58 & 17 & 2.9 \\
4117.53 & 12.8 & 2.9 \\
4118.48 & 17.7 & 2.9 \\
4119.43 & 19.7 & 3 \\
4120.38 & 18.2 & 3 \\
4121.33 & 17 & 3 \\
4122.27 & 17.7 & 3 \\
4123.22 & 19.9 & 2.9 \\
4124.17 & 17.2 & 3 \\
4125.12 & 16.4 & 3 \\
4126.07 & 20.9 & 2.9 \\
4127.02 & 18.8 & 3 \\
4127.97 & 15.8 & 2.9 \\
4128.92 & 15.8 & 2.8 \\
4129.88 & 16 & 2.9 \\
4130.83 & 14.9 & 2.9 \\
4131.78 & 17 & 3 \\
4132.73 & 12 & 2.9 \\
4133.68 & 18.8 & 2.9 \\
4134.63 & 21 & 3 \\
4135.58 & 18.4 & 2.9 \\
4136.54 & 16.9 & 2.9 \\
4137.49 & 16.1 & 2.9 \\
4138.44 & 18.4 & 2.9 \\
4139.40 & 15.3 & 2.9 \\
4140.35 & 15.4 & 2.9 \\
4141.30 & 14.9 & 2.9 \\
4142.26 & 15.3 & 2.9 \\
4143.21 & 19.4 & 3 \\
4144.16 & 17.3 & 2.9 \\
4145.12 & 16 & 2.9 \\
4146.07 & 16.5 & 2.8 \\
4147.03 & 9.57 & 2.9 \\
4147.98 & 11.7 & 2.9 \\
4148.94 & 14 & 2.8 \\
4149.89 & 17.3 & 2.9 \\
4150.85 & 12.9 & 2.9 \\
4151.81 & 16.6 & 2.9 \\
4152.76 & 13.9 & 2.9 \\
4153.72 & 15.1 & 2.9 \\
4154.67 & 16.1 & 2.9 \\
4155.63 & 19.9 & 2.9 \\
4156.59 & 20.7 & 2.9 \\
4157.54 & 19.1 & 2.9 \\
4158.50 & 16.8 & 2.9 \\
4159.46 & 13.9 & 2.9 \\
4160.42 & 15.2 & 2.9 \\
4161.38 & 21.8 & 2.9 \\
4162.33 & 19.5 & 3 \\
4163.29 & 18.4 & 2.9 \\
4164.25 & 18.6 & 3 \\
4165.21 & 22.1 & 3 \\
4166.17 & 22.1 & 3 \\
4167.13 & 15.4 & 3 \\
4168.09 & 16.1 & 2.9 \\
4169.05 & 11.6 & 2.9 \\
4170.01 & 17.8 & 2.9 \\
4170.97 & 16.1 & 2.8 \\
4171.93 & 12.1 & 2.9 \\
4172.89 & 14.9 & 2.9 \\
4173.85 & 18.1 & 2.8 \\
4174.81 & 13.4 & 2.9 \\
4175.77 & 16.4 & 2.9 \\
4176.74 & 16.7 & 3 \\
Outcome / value -2.3 AA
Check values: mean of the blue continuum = 17.1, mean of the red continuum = 16.1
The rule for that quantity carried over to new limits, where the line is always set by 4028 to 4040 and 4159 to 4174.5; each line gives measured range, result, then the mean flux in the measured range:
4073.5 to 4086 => 0.5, 16.6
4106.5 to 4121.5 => -0.6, 17.9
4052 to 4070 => -0.4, 17.6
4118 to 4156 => 1.3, 16.5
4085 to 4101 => -1.3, 18.5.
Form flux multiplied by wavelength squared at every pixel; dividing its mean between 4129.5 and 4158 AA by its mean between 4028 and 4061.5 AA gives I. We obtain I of 0.98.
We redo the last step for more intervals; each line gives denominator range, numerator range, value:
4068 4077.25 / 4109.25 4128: 1.05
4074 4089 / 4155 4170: 1.05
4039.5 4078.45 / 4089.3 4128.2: 1.03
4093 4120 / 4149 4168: 1.06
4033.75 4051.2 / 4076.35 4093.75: 1.09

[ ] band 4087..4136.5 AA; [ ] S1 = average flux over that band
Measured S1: 17.6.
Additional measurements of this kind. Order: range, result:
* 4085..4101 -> 18.5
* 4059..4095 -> 17.9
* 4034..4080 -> 17.2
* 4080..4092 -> 19.4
